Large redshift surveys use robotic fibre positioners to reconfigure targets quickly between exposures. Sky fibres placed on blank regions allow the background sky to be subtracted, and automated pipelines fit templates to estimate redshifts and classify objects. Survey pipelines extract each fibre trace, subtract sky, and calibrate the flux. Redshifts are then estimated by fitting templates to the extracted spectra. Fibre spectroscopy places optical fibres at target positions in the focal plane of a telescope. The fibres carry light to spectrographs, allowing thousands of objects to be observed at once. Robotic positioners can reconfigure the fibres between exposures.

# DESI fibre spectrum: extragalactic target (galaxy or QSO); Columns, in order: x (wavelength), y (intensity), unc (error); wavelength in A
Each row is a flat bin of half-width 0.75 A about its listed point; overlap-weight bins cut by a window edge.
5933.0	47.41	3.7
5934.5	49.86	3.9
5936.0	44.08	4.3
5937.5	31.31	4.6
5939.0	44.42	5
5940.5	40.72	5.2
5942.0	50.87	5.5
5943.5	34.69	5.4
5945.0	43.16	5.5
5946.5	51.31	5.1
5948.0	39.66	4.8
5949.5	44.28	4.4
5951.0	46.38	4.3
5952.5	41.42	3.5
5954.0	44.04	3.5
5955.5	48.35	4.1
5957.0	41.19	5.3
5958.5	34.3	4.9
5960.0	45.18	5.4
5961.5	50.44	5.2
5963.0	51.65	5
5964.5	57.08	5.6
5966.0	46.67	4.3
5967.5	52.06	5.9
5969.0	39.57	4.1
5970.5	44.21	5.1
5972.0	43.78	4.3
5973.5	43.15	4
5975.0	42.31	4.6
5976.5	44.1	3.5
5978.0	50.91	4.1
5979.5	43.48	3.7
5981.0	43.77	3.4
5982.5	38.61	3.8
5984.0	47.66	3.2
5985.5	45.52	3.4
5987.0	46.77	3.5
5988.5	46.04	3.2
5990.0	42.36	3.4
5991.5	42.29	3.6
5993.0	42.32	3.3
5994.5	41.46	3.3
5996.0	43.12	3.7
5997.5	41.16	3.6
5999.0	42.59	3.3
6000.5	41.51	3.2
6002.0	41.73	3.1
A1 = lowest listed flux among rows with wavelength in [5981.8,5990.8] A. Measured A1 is 38.61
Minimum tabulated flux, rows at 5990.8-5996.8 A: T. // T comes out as 41.46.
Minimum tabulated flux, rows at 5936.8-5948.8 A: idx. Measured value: 31.31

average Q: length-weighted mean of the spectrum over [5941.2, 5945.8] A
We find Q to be 43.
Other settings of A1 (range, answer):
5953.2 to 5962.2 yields 34.3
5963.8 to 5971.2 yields 39.57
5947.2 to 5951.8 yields 39.66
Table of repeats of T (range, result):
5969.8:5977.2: 42.31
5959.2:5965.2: 45.18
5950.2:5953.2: 41.42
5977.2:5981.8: 43.48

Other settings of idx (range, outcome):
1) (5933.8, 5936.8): 44.08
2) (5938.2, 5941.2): 40.72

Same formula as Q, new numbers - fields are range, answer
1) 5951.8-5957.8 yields 43.7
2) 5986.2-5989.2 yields 46.4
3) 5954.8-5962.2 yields 43.8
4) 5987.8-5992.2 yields 43.5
